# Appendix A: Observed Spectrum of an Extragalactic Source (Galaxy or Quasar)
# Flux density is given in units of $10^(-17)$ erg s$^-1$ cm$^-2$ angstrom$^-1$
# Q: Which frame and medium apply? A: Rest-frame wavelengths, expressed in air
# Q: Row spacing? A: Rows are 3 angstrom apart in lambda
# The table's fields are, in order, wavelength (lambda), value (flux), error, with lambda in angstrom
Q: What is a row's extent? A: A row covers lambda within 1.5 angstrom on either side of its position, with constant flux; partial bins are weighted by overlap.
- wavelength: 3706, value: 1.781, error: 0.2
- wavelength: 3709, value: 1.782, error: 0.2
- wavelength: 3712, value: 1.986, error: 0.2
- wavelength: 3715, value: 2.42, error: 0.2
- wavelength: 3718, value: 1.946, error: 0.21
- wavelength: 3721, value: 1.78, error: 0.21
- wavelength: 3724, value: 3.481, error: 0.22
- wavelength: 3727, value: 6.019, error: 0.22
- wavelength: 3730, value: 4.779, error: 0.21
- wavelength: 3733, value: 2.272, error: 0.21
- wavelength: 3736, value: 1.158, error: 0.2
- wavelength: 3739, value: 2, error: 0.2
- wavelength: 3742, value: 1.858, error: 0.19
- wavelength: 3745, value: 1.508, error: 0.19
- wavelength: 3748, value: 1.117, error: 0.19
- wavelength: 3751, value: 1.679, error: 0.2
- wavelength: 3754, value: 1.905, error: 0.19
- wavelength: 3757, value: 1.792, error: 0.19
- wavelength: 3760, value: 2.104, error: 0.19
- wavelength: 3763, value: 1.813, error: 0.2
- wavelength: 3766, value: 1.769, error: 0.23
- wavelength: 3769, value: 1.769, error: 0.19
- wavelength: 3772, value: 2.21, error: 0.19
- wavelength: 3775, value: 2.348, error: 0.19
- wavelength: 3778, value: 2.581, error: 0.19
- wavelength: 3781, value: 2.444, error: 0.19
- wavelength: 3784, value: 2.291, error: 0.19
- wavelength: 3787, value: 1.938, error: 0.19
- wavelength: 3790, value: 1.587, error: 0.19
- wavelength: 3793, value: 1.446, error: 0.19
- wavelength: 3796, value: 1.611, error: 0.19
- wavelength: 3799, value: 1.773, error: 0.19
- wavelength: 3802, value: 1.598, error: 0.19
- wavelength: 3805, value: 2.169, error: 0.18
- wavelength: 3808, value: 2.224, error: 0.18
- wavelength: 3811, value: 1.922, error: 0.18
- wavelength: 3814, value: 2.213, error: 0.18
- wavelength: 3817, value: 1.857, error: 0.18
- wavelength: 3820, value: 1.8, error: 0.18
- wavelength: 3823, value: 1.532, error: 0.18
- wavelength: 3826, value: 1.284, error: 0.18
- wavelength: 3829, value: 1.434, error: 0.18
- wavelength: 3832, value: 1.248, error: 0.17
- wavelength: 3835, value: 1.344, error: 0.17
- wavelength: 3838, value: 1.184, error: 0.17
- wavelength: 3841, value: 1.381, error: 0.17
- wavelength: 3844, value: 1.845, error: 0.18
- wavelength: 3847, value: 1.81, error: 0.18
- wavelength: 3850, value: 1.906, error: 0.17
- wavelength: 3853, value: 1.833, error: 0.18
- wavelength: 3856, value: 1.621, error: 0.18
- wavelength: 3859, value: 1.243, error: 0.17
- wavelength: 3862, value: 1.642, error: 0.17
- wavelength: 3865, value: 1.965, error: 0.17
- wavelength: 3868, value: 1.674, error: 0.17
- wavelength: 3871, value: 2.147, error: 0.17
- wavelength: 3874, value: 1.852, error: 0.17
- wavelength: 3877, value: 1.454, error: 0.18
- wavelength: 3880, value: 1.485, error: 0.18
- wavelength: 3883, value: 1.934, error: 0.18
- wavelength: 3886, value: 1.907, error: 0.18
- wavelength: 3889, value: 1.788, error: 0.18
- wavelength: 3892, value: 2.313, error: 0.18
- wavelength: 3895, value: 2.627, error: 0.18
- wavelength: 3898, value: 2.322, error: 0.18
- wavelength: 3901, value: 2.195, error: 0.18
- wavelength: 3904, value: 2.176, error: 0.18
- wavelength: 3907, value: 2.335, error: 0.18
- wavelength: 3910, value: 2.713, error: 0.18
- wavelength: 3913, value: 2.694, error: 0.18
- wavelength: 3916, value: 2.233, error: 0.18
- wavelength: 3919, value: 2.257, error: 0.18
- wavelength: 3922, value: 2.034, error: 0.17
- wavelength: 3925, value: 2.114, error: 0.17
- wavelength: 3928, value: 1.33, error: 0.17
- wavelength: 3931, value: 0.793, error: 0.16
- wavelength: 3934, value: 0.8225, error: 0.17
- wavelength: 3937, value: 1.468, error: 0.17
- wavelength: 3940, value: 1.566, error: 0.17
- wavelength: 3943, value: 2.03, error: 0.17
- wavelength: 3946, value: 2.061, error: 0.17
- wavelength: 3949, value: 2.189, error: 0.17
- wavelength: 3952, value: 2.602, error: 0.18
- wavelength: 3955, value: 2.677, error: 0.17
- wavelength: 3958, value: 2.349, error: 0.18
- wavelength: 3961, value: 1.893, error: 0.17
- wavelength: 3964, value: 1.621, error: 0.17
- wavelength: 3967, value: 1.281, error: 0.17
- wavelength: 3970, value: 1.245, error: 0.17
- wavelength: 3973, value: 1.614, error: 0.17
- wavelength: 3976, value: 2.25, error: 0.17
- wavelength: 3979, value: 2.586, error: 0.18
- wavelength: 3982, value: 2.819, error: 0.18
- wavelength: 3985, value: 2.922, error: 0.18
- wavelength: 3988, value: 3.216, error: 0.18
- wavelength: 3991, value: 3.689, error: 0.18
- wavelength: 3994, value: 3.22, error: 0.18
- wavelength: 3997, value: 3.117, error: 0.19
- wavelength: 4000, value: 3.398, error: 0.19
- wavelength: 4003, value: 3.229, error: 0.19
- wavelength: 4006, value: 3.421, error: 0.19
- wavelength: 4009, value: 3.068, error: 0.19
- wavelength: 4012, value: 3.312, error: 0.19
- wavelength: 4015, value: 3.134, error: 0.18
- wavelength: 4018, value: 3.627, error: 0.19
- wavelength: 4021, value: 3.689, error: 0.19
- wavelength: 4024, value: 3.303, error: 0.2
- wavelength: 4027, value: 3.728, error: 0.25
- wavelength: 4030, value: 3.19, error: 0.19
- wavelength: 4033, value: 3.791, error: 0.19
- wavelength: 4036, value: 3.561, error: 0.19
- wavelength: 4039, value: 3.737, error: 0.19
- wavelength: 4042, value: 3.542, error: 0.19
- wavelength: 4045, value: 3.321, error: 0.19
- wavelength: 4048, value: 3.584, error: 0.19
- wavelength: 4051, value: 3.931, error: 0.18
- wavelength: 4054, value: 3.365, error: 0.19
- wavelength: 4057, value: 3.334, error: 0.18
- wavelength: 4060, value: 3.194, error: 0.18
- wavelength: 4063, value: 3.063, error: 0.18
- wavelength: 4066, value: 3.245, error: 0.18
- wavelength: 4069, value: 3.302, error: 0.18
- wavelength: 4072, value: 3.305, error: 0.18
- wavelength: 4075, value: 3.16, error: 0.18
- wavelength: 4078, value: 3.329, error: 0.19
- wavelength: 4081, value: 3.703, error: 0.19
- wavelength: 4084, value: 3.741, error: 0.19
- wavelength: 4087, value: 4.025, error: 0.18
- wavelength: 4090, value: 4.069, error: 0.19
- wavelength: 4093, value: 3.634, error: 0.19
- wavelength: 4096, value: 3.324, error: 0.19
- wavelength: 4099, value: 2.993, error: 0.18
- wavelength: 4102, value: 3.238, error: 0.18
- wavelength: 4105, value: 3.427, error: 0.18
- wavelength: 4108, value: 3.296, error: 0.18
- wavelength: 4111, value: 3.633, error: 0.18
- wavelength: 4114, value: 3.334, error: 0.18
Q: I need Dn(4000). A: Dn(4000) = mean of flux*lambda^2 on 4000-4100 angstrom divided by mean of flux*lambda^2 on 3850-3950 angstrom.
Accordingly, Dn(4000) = 1.96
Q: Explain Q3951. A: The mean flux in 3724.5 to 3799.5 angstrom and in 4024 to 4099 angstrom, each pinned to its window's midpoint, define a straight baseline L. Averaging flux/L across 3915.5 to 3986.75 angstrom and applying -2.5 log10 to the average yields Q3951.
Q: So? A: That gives 0.47 mag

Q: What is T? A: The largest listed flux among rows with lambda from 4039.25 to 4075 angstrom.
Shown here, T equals 3.931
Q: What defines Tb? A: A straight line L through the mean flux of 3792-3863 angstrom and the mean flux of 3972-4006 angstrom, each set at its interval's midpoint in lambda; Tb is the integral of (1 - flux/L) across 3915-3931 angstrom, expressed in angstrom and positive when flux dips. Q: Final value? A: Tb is 3.61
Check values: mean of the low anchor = 1.67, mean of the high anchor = 2.96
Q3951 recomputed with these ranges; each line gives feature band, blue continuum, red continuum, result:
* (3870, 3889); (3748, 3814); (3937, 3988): 0.142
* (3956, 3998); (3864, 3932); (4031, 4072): 0.155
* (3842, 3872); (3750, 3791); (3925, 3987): 0.129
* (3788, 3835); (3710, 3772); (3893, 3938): 0.257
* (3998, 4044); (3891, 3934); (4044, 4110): -0.156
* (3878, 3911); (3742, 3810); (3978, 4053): 0.222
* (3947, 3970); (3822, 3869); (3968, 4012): 0.246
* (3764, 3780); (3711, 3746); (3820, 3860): 0.027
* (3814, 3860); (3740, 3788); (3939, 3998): 0.303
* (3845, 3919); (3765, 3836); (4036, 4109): 0.173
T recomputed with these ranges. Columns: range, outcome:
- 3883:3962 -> 2.713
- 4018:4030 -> 3.728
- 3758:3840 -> 2.581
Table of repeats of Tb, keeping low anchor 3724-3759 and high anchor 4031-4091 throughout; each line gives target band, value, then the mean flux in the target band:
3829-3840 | 5.8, 1.29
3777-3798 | 4.9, 1.97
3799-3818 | 4.8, 1.98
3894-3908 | 3.0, 2.32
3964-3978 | 6.9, 1.64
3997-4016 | 0.4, 3.25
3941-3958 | 4.5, 2.29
